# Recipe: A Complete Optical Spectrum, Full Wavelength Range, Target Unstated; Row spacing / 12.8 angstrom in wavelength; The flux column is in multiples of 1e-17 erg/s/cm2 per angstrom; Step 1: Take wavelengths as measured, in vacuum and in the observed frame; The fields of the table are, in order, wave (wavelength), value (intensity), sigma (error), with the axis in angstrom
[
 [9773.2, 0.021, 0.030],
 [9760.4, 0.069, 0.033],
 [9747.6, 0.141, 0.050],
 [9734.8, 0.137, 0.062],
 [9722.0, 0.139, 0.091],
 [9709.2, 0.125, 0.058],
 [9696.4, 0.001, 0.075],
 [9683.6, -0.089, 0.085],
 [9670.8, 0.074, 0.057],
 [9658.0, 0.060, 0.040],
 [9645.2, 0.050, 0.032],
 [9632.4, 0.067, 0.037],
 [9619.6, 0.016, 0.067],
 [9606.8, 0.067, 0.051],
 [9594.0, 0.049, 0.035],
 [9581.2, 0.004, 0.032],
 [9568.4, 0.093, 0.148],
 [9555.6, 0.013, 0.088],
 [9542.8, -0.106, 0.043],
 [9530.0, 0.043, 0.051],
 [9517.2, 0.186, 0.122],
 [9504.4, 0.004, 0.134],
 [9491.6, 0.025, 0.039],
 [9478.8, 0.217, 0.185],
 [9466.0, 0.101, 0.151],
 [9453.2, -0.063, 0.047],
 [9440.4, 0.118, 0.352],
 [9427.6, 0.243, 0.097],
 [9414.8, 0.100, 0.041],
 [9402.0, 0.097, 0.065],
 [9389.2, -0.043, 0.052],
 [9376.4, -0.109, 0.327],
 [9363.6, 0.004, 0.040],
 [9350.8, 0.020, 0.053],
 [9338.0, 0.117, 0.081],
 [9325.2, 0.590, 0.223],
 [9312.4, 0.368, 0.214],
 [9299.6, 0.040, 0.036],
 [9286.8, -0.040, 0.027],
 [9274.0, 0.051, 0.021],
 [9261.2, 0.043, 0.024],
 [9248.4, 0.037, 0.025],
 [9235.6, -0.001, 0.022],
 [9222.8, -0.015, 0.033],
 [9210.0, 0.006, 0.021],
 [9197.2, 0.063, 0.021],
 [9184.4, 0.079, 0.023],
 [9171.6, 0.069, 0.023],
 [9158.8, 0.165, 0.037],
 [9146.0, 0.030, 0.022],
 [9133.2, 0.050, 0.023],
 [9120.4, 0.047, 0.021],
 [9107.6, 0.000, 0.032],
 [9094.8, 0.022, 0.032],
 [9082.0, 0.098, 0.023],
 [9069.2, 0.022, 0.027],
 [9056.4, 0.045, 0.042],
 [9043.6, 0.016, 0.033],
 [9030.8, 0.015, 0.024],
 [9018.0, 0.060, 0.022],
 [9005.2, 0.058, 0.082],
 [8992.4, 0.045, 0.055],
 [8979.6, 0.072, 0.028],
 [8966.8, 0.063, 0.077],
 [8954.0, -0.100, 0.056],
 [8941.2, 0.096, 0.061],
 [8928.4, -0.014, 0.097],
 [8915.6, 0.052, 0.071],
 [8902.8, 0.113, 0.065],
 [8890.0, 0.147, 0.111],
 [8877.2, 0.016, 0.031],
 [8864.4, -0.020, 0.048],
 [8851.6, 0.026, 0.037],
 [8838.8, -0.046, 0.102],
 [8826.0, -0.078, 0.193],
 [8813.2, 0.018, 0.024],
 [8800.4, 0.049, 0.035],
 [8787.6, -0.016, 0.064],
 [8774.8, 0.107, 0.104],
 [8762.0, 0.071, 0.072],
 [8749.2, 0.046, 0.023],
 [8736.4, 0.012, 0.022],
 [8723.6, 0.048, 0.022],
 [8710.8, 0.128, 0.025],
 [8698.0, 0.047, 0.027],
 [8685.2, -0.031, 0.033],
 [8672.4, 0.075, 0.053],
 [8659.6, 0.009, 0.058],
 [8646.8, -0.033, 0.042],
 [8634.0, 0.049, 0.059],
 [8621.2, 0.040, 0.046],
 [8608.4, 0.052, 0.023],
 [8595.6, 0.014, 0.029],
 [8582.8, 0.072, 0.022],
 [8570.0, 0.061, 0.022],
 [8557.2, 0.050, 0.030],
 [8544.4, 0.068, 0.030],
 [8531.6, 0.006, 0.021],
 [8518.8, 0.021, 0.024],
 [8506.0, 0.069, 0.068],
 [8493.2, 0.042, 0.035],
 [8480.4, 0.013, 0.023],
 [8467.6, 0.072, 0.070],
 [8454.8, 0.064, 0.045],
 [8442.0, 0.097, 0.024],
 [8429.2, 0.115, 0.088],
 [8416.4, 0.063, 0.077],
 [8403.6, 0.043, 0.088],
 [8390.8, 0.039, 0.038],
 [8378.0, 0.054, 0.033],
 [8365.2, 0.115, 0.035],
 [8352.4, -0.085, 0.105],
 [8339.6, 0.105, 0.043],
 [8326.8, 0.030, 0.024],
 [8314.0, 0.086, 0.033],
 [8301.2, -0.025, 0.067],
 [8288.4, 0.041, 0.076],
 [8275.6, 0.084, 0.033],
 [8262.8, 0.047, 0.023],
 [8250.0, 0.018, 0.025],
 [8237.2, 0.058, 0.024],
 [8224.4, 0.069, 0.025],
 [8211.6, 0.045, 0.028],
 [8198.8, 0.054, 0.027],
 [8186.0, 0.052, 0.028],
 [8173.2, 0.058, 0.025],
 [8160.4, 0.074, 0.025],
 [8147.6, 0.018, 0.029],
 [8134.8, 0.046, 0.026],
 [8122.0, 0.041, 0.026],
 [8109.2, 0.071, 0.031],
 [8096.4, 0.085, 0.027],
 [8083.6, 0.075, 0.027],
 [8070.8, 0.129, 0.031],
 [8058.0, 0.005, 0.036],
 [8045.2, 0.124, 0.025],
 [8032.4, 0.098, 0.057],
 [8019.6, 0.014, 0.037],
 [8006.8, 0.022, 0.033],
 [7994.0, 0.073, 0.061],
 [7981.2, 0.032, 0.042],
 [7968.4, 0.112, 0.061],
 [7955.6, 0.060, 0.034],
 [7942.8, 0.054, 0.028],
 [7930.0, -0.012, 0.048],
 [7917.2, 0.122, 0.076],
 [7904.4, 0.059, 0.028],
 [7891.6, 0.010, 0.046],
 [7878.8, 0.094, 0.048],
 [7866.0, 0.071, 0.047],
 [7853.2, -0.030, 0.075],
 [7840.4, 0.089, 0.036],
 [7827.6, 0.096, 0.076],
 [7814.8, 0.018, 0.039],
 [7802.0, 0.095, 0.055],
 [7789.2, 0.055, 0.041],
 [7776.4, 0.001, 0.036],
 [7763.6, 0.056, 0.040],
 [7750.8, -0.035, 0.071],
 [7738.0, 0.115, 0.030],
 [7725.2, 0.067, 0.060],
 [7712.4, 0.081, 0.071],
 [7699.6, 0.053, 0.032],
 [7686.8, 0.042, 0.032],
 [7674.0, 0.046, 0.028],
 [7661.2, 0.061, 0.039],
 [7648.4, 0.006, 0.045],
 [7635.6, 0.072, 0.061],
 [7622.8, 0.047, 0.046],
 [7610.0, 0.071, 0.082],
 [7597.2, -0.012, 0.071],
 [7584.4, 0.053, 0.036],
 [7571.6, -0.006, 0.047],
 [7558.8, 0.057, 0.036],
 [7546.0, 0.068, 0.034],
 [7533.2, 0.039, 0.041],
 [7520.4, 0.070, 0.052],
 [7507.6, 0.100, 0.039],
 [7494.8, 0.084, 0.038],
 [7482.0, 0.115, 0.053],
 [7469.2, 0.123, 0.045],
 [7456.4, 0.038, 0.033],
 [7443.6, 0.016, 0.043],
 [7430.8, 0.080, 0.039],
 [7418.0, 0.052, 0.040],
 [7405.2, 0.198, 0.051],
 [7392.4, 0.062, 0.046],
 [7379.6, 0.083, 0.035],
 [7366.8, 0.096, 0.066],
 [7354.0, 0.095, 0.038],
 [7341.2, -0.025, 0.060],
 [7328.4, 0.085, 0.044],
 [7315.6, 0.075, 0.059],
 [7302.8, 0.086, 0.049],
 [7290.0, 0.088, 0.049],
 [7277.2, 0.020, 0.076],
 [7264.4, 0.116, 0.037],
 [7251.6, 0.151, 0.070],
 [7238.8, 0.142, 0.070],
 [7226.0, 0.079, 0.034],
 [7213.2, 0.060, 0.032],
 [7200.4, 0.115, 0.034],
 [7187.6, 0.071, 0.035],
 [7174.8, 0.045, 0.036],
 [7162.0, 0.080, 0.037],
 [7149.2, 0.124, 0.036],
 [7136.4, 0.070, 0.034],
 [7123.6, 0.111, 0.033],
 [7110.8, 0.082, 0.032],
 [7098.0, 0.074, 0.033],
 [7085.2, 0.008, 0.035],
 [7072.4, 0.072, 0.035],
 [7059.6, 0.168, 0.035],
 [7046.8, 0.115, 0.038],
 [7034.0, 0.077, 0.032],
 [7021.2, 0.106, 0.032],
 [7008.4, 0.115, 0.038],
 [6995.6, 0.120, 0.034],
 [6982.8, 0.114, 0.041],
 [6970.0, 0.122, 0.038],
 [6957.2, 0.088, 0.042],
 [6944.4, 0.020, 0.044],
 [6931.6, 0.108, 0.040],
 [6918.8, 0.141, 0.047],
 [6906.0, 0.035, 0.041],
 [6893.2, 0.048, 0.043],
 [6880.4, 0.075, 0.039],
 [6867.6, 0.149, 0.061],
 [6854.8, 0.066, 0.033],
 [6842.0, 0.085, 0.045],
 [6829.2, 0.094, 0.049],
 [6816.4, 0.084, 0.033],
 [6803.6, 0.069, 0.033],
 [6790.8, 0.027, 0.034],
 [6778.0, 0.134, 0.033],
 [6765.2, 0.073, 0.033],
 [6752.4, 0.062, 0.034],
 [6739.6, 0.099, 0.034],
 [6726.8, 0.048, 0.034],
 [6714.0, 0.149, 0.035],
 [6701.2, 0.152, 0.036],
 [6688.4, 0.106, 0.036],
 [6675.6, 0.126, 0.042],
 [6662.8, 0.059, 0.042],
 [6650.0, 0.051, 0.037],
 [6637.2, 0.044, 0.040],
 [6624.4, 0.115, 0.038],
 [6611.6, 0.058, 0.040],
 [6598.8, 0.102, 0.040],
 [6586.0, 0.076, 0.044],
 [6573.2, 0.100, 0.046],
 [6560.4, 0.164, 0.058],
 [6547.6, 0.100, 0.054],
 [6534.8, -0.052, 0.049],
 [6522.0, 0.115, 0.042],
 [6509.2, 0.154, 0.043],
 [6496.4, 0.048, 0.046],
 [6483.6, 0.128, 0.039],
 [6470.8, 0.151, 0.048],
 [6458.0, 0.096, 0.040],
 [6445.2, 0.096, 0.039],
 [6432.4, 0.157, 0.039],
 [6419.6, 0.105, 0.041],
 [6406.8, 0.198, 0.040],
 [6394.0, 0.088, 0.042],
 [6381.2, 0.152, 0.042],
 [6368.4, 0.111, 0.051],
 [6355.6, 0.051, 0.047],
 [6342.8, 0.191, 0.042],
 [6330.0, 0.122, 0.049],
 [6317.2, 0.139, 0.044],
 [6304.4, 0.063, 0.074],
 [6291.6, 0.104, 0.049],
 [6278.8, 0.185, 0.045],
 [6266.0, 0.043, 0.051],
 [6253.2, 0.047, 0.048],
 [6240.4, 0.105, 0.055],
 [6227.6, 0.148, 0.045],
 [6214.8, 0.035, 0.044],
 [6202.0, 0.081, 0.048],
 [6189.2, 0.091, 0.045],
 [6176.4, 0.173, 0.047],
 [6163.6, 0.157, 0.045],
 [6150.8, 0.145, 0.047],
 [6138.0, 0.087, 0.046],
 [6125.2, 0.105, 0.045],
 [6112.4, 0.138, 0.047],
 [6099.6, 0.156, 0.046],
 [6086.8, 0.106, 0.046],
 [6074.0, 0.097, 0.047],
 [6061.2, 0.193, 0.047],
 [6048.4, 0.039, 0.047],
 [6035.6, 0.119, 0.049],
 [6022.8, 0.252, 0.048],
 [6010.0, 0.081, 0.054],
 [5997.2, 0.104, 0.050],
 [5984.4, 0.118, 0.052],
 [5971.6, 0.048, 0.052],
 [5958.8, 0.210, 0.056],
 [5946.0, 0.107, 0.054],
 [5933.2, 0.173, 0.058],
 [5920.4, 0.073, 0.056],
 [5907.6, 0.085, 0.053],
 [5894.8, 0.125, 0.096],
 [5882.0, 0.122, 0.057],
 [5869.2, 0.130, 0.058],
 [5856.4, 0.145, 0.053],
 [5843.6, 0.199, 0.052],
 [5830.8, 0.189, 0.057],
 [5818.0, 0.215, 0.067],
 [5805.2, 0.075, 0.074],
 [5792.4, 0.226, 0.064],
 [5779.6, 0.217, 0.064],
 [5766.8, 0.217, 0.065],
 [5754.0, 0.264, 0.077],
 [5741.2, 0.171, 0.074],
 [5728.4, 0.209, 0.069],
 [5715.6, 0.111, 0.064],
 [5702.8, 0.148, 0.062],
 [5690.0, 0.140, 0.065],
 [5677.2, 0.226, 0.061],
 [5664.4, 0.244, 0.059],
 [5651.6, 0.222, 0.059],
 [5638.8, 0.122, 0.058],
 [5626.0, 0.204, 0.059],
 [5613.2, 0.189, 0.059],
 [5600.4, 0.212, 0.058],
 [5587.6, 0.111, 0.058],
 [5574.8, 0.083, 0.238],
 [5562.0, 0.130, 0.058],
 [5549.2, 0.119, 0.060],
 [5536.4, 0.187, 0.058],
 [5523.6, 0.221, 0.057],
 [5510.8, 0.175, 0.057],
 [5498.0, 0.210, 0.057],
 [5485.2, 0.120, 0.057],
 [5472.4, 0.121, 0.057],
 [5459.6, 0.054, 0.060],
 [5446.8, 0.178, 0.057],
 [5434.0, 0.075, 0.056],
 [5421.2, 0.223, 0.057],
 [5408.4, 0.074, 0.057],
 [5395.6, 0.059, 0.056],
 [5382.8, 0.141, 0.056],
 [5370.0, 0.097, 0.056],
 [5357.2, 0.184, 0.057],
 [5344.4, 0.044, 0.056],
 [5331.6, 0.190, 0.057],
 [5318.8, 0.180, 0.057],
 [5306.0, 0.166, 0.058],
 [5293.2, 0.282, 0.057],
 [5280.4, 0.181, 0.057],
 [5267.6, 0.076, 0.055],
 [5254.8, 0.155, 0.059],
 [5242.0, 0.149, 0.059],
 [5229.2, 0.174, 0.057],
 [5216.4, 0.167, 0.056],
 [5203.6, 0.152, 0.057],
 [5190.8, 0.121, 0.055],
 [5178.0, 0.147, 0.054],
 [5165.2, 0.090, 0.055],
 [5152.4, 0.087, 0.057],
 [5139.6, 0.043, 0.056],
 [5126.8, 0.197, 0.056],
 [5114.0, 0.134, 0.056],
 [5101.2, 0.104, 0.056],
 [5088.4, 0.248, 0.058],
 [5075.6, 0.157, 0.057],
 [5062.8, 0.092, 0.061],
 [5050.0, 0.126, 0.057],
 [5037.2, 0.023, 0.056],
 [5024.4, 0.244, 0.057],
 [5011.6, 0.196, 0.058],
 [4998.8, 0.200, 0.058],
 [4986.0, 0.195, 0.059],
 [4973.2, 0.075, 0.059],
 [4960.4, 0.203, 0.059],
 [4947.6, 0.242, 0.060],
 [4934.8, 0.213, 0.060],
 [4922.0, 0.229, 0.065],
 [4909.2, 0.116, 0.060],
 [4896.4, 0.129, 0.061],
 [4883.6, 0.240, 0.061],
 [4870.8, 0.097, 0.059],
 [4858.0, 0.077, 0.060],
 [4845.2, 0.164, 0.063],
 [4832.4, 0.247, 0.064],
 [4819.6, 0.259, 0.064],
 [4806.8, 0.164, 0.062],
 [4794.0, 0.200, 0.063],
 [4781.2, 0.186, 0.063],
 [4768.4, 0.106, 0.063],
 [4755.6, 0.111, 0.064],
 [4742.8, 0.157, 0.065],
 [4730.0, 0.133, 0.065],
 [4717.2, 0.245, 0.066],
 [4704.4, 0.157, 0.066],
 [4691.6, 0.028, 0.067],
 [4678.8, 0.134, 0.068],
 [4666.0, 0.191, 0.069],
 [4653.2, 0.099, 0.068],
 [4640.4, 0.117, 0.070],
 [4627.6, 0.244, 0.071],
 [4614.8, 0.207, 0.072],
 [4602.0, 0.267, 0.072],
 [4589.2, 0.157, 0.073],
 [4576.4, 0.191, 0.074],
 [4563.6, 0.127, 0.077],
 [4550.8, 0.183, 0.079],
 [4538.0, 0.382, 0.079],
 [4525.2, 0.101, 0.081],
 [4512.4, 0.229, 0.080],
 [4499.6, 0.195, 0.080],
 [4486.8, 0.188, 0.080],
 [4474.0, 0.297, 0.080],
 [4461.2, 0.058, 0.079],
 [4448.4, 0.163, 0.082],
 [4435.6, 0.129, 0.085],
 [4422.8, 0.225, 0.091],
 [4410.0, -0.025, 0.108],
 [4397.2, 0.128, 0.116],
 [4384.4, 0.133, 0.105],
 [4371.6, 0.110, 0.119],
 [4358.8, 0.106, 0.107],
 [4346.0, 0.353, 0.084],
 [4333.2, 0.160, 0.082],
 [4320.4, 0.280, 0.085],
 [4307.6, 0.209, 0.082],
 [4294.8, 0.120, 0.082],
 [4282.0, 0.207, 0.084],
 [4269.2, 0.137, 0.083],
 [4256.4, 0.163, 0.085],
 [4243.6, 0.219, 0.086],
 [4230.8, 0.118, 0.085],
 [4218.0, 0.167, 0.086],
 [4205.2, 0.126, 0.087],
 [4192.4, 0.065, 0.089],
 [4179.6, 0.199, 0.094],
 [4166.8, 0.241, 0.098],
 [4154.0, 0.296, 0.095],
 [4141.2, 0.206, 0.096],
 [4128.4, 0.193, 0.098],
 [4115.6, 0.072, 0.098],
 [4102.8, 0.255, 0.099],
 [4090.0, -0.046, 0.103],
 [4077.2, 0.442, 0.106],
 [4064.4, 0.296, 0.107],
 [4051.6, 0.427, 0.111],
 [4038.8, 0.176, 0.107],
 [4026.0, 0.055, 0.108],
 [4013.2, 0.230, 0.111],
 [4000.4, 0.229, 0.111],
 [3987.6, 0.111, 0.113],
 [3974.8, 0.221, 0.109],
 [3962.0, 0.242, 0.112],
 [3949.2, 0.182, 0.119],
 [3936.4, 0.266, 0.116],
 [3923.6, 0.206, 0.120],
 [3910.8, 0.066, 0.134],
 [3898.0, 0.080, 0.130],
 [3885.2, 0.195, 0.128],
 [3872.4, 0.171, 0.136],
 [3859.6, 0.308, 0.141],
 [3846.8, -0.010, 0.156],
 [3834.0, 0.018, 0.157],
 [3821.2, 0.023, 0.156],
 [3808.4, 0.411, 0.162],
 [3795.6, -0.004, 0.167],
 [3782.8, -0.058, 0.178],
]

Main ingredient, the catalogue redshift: 1.492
